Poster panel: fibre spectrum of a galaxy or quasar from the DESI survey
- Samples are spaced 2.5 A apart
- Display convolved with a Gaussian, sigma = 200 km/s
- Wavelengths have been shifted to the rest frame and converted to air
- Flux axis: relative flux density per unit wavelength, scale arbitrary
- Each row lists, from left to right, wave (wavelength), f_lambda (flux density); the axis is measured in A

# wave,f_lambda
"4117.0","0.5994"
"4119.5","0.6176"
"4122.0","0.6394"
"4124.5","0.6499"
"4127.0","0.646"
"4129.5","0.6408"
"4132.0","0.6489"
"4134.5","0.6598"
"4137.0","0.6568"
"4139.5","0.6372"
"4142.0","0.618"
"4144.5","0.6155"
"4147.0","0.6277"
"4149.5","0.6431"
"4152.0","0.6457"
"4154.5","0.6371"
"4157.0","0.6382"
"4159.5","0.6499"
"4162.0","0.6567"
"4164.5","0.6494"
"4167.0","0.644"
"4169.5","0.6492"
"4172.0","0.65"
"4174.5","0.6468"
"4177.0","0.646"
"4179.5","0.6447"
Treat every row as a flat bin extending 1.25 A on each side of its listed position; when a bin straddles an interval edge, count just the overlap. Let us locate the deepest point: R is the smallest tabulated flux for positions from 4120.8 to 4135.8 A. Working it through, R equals 0.6394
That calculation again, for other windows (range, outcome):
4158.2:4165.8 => 0.6494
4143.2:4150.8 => 0.6155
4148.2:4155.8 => 0.6371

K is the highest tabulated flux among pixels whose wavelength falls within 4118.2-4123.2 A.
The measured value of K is 0.6394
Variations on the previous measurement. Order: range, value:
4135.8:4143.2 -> 0.6568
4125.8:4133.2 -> 0.6489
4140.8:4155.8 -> 0.6457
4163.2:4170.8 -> 0.6494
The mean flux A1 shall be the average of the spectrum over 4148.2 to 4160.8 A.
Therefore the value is 0.643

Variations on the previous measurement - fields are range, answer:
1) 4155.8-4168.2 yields 0.648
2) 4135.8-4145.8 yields 0.632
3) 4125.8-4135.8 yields 0.649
